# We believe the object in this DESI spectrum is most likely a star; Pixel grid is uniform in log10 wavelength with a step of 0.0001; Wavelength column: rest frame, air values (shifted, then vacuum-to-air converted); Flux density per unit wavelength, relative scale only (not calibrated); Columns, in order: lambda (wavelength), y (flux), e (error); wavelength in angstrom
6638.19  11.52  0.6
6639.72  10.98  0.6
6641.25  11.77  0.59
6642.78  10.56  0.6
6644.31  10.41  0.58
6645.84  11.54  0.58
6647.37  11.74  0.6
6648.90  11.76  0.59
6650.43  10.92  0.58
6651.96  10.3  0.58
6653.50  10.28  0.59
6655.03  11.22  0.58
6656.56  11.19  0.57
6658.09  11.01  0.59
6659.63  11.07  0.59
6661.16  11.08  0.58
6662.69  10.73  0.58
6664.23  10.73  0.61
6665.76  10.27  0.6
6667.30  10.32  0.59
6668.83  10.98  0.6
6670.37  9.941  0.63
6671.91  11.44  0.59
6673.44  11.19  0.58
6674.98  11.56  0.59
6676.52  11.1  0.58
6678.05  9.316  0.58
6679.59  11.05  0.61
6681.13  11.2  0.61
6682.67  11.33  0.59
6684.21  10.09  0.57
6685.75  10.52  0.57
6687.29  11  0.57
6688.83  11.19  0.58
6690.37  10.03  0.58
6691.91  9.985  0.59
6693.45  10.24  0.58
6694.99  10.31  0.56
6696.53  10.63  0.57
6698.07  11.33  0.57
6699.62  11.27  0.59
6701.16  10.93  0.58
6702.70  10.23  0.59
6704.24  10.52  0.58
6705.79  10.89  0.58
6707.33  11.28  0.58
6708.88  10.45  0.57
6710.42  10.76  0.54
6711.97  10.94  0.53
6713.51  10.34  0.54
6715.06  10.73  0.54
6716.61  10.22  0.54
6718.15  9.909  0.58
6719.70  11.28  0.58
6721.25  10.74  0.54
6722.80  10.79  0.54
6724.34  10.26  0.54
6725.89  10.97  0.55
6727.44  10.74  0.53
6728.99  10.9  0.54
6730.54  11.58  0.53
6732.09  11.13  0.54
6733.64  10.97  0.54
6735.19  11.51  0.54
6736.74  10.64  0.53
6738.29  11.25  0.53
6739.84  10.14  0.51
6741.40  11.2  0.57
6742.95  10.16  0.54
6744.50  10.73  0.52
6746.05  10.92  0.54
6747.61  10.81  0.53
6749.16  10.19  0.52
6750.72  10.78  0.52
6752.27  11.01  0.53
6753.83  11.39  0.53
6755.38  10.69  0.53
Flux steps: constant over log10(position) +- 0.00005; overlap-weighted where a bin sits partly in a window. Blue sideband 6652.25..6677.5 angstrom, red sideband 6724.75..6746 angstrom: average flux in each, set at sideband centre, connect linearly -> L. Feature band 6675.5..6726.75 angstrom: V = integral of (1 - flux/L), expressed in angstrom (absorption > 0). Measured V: 1.02 angstrom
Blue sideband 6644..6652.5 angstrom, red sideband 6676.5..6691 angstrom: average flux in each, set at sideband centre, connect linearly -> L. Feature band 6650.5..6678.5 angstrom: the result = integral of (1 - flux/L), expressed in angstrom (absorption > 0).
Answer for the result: 0.4 angstrom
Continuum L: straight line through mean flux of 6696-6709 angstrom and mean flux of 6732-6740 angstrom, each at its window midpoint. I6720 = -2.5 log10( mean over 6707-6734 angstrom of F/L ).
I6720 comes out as 0.02 mag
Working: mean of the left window 10.9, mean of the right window 11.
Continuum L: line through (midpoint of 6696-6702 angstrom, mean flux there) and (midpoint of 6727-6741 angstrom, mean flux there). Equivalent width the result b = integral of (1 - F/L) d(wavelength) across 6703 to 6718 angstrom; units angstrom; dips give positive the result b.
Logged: 0.54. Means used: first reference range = 11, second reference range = 11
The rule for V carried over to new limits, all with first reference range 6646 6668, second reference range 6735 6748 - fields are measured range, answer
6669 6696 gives 0.49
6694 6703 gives 0.05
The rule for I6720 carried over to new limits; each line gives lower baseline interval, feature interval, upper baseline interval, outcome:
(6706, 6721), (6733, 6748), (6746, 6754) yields -0.007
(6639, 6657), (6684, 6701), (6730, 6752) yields 0.033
